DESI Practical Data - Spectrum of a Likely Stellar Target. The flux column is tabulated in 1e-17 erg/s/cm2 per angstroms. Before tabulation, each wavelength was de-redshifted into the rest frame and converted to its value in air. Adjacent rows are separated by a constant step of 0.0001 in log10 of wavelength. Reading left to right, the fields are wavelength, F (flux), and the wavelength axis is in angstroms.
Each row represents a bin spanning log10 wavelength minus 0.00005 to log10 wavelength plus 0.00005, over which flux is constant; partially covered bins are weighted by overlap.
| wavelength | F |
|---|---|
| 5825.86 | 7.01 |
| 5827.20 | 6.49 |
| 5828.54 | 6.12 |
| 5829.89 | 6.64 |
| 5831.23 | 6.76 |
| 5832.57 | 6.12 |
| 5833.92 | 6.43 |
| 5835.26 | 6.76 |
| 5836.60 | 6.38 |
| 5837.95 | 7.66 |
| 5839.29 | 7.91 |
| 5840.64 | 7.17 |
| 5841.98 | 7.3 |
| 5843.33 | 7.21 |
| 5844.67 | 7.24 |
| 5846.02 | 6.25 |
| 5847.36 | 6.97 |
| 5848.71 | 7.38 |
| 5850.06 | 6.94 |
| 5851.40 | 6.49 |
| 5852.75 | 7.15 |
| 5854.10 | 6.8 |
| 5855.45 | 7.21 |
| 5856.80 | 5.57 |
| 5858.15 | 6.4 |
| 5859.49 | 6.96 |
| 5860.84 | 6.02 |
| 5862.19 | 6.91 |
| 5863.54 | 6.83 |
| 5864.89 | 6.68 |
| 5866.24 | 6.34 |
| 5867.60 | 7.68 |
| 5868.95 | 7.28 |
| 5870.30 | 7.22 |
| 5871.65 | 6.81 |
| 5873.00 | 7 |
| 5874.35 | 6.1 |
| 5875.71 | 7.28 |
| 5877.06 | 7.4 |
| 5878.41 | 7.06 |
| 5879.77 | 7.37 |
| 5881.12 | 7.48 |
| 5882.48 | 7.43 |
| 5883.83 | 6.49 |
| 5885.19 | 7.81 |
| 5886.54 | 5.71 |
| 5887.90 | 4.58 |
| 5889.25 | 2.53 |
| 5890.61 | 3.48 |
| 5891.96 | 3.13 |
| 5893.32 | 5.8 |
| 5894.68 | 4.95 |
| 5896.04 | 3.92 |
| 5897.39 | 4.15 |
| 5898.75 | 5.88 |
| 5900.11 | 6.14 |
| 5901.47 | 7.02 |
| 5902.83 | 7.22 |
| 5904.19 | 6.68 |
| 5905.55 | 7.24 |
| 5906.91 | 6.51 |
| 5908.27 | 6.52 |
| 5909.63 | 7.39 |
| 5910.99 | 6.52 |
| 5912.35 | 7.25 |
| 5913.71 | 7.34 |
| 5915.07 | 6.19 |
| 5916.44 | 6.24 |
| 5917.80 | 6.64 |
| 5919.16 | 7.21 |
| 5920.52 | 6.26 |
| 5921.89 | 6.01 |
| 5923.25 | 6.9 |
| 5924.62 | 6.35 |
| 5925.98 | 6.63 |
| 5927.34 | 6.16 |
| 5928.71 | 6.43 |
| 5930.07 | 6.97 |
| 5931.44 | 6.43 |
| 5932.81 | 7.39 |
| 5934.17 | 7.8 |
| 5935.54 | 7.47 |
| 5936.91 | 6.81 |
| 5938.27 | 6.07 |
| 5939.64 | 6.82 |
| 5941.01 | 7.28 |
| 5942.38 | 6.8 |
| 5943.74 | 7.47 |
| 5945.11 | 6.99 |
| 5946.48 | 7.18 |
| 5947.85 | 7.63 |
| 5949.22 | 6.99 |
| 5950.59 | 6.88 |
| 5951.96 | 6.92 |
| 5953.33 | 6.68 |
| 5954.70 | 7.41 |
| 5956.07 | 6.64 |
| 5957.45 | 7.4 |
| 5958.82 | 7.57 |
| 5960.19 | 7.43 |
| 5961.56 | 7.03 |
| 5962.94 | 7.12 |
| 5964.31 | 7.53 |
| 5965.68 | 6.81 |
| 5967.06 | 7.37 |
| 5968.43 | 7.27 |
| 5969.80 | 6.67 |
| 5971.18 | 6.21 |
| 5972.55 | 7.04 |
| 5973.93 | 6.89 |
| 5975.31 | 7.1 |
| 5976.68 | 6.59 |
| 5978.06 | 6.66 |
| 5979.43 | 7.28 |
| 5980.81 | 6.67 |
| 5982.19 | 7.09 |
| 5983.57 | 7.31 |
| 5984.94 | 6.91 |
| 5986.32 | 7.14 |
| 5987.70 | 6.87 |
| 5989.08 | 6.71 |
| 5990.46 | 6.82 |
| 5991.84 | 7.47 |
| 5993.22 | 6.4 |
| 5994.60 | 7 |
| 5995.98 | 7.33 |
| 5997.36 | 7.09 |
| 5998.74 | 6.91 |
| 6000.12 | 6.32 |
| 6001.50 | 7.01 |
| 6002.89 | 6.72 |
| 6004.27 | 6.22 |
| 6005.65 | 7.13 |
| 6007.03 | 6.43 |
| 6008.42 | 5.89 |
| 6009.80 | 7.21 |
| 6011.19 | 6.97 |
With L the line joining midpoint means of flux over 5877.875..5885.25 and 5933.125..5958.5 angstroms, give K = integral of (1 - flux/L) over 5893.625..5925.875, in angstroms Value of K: 3.6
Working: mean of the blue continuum 7.22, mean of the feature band 6.37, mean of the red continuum 7.08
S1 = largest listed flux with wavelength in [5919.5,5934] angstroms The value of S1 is 7.39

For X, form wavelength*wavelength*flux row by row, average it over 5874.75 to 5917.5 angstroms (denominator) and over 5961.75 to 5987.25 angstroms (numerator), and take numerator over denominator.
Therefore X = 1.16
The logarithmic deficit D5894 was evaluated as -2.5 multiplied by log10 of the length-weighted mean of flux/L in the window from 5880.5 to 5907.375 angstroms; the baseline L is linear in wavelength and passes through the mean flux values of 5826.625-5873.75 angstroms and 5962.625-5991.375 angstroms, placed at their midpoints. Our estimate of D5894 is 0.20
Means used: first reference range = 6.83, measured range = 5.7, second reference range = 6.96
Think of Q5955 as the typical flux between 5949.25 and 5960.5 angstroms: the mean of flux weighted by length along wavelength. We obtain 7.1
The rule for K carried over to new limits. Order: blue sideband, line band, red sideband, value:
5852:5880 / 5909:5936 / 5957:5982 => 0.7 angstroms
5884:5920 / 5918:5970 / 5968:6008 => -4.7 angstroms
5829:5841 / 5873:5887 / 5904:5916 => -0.4 angstroms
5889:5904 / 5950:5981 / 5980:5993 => -2.3 angstroms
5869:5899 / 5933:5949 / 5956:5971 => -0.8 angstroms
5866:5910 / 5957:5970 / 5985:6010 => -1.2 angstroms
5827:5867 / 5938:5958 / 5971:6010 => -0.6 angstroms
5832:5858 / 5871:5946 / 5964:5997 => 5.3 angstroms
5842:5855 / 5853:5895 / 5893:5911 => 1.4 angstroms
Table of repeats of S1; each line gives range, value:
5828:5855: 7.91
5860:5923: 7.81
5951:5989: 7.57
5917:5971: 7.8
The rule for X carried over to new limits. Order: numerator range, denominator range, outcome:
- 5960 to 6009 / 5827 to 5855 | 1.05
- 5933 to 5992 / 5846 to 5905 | 1.15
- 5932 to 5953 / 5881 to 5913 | 1.22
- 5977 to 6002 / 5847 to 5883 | 1.05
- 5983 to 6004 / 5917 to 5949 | 1.03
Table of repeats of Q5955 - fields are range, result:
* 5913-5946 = 6.78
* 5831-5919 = 6.51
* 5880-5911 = 5.86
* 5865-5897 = 6.11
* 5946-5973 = 7.09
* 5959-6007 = 6.94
